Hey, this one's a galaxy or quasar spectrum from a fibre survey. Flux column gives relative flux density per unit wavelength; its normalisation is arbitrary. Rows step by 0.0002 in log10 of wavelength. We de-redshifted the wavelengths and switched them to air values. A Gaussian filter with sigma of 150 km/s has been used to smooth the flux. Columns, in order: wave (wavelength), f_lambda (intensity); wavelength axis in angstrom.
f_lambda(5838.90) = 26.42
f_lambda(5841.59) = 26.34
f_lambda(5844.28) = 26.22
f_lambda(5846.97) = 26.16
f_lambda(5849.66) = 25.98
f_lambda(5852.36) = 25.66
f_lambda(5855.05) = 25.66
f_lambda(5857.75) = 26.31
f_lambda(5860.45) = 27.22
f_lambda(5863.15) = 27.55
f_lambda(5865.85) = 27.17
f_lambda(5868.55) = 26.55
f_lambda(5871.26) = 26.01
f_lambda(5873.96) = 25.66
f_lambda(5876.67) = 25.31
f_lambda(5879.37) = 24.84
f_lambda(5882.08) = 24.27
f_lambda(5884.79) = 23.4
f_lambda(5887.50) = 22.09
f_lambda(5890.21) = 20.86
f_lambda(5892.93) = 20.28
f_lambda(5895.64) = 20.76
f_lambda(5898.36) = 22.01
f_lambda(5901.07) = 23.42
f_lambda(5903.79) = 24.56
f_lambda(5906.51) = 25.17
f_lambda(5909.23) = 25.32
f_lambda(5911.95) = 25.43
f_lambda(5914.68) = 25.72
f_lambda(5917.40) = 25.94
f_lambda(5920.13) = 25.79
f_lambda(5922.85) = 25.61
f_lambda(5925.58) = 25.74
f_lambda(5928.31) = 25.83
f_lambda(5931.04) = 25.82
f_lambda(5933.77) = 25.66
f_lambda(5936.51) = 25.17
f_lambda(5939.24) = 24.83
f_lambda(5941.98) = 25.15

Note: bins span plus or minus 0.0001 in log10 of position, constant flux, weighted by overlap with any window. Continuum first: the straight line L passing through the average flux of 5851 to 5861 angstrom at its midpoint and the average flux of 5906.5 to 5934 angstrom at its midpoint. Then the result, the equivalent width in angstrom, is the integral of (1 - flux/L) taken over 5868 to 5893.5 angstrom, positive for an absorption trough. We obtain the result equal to 2.0 angstrom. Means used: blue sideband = 26.1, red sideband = 25.7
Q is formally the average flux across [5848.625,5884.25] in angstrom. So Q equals 26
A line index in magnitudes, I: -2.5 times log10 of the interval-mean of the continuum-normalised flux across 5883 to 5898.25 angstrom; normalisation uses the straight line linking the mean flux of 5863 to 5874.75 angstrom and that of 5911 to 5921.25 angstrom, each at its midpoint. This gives 0.21 mag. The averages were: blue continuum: 26.5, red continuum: 25.7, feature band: 21.6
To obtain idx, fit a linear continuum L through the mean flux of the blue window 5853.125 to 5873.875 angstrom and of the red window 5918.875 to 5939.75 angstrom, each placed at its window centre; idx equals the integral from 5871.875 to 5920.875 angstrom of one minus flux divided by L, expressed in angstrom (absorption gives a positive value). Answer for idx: 4.0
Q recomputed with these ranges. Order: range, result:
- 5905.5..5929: 25.6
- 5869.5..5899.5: 23.3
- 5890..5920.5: 23.8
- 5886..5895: 21.1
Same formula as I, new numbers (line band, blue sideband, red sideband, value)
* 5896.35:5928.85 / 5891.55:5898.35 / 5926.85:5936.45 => -0.08 mag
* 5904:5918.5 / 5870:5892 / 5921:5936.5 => -0.02 mag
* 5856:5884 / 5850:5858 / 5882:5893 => -0.08 mag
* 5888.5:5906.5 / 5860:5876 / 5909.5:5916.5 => 0.17 mag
